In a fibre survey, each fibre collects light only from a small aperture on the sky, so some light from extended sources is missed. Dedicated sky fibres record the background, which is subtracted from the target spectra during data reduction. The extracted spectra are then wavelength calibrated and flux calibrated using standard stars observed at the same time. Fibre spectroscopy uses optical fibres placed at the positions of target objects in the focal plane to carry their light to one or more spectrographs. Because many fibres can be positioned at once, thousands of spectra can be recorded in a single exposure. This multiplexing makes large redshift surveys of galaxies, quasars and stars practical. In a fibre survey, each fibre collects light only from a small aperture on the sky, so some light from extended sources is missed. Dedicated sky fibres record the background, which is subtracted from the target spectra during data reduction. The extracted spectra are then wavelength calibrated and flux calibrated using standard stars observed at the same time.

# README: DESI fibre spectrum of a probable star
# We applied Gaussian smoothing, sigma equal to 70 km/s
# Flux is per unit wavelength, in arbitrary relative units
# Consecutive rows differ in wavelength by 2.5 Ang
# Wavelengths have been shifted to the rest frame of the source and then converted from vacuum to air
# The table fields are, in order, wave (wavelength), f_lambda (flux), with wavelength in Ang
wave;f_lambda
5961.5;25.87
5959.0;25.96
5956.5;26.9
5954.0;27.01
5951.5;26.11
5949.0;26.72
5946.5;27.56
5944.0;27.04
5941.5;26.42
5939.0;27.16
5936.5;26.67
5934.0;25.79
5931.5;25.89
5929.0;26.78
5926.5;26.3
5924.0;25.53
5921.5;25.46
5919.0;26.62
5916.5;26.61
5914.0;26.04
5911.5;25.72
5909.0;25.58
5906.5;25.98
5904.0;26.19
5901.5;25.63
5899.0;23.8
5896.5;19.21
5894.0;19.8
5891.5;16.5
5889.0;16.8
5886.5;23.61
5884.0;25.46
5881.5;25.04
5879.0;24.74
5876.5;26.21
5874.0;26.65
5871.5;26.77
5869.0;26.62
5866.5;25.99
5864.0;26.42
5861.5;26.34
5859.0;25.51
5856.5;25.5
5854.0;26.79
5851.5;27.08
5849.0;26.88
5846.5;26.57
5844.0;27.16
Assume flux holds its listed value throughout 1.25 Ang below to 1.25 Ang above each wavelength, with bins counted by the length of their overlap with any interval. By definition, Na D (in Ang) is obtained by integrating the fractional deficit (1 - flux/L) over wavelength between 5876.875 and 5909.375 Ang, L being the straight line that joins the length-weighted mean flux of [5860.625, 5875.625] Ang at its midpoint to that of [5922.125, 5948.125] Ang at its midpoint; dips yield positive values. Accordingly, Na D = 4.3 Ang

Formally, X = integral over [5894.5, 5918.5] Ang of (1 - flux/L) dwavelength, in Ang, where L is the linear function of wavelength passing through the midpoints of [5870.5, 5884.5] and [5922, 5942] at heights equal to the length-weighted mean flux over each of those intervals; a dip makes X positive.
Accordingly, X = 1.11 Ang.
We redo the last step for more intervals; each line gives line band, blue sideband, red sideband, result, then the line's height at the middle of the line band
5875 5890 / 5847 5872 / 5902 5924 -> 1.4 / 26.2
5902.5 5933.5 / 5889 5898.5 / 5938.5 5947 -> -4.6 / 22.8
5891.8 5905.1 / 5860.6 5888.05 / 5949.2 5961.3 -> 1.8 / 25.9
